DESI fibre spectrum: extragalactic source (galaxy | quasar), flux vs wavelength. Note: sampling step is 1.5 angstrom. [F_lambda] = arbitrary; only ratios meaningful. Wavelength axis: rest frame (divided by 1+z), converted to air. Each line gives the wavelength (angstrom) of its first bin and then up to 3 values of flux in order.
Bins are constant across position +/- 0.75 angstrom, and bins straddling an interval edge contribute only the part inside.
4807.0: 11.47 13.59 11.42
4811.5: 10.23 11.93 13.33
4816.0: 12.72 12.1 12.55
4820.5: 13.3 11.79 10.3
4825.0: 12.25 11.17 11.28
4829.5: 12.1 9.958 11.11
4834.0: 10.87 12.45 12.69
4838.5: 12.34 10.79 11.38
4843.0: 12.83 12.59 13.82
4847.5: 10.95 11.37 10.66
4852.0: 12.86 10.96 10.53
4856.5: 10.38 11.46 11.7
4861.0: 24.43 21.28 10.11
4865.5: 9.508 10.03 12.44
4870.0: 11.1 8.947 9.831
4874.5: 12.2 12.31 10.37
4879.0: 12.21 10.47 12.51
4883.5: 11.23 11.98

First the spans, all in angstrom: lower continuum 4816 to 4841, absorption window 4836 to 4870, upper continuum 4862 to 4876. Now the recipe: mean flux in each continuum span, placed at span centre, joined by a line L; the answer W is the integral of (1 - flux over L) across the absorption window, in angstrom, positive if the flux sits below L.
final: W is -2.46 angstrom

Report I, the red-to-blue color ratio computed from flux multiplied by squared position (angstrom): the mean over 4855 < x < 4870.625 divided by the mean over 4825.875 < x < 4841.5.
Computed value 1.2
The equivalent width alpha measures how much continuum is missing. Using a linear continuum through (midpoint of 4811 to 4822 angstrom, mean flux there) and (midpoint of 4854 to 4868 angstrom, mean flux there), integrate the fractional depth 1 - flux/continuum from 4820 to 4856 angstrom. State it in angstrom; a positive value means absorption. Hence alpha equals 3.1 angstrom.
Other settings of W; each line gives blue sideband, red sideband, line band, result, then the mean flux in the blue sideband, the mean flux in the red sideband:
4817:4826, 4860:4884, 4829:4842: 0.7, 12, 12.4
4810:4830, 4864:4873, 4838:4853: -1.2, 11.9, 10.3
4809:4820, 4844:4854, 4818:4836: 0.7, 12.1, 11.9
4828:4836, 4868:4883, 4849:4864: -3.0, 11.3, 11.2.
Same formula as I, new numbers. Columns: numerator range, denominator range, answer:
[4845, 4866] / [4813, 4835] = 1.11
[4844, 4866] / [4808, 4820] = 1.07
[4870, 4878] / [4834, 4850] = 0.91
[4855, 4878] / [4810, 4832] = 1.07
